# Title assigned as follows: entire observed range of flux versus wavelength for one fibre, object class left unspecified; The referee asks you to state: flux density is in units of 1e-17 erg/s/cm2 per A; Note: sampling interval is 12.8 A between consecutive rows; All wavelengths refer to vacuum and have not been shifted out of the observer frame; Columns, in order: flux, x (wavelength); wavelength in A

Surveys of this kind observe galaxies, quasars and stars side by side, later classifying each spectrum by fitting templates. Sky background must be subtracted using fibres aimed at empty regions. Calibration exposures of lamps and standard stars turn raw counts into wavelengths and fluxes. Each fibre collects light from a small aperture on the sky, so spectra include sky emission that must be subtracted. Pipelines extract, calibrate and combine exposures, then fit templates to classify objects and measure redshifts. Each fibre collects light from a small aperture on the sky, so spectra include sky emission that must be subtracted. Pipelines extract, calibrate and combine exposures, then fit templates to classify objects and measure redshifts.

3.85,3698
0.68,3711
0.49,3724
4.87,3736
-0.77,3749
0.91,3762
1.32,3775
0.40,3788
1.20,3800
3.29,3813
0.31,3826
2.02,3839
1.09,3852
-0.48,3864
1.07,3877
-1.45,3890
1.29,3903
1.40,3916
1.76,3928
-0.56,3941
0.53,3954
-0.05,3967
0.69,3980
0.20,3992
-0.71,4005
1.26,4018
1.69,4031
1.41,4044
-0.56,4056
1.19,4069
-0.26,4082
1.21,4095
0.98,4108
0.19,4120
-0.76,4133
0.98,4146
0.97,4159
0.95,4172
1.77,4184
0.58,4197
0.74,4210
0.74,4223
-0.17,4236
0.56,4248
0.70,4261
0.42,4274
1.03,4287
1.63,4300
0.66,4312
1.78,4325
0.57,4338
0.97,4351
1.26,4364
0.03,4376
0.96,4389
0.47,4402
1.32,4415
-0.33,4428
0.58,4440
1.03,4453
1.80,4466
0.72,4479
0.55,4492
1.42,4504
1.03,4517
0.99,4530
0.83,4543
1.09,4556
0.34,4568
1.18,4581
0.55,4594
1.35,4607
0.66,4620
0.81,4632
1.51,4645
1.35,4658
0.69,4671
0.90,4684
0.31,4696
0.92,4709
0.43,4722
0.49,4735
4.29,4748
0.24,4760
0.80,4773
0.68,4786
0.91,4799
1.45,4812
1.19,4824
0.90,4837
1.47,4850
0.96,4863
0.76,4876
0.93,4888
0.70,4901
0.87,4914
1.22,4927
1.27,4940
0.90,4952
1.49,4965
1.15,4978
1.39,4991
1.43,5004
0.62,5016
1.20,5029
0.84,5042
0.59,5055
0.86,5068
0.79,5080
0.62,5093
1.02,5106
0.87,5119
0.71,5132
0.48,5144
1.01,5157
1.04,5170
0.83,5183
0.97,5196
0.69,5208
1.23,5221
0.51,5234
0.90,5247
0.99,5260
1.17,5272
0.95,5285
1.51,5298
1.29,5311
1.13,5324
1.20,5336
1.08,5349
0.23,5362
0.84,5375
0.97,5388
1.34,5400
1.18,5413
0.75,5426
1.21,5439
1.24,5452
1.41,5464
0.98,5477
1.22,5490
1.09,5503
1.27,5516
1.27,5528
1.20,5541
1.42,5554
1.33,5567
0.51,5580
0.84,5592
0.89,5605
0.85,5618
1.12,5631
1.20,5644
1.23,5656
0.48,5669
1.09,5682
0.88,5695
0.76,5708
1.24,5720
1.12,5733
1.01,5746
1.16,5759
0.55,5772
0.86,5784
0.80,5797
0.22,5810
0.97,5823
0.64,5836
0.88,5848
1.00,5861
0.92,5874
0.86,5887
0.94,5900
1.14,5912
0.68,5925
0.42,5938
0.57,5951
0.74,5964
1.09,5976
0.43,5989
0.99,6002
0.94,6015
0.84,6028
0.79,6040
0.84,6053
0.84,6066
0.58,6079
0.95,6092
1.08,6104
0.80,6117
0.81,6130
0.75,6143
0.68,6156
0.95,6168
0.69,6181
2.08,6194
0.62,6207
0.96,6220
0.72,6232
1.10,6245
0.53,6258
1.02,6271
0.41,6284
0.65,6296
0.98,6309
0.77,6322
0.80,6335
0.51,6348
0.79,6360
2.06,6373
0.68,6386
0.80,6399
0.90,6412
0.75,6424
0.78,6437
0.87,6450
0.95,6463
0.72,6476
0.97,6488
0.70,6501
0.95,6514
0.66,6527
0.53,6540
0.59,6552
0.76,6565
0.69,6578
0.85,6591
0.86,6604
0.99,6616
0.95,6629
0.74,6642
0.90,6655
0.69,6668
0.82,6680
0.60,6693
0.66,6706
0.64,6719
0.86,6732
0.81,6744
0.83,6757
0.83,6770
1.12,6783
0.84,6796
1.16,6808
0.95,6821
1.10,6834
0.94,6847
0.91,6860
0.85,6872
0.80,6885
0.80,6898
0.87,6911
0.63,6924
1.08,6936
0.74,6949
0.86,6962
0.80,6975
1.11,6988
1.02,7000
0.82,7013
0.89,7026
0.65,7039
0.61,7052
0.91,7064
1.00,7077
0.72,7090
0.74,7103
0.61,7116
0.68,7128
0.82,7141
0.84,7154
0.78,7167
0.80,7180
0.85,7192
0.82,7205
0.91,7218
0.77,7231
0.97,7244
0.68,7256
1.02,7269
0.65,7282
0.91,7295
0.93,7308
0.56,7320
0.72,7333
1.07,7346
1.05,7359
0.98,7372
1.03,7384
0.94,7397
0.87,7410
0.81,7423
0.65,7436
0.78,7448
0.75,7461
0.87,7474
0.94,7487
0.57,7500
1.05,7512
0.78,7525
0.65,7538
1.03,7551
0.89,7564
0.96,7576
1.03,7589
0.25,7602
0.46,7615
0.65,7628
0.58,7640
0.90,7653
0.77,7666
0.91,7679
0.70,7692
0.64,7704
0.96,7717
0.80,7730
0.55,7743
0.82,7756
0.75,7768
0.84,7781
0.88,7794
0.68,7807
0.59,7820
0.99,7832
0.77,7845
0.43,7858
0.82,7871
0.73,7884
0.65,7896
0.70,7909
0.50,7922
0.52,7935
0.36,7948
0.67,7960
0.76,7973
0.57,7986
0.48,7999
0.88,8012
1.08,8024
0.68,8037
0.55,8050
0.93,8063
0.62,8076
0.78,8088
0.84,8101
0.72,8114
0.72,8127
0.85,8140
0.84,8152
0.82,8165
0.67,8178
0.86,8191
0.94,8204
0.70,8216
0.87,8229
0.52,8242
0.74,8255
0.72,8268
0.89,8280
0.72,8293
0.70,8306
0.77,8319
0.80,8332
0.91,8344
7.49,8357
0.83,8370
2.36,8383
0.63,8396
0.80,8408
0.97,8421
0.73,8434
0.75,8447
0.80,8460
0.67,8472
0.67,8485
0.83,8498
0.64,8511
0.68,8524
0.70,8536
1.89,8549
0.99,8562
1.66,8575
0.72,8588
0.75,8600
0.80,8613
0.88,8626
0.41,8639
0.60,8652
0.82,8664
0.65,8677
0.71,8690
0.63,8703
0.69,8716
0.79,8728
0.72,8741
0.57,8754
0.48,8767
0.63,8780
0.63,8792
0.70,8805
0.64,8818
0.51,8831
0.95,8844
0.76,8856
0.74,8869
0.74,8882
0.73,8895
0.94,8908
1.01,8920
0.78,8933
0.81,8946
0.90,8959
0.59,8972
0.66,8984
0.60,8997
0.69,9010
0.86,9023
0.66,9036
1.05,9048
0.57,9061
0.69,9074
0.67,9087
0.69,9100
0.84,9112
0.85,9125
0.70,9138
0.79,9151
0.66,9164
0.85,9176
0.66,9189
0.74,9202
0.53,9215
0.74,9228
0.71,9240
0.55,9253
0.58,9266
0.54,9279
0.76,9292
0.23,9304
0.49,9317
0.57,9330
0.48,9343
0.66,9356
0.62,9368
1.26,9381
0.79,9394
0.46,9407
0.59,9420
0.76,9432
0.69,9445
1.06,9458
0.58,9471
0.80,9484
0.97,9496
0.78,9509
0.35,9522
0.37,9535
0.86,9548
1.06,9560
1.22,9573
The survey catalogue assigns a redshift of 0.273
